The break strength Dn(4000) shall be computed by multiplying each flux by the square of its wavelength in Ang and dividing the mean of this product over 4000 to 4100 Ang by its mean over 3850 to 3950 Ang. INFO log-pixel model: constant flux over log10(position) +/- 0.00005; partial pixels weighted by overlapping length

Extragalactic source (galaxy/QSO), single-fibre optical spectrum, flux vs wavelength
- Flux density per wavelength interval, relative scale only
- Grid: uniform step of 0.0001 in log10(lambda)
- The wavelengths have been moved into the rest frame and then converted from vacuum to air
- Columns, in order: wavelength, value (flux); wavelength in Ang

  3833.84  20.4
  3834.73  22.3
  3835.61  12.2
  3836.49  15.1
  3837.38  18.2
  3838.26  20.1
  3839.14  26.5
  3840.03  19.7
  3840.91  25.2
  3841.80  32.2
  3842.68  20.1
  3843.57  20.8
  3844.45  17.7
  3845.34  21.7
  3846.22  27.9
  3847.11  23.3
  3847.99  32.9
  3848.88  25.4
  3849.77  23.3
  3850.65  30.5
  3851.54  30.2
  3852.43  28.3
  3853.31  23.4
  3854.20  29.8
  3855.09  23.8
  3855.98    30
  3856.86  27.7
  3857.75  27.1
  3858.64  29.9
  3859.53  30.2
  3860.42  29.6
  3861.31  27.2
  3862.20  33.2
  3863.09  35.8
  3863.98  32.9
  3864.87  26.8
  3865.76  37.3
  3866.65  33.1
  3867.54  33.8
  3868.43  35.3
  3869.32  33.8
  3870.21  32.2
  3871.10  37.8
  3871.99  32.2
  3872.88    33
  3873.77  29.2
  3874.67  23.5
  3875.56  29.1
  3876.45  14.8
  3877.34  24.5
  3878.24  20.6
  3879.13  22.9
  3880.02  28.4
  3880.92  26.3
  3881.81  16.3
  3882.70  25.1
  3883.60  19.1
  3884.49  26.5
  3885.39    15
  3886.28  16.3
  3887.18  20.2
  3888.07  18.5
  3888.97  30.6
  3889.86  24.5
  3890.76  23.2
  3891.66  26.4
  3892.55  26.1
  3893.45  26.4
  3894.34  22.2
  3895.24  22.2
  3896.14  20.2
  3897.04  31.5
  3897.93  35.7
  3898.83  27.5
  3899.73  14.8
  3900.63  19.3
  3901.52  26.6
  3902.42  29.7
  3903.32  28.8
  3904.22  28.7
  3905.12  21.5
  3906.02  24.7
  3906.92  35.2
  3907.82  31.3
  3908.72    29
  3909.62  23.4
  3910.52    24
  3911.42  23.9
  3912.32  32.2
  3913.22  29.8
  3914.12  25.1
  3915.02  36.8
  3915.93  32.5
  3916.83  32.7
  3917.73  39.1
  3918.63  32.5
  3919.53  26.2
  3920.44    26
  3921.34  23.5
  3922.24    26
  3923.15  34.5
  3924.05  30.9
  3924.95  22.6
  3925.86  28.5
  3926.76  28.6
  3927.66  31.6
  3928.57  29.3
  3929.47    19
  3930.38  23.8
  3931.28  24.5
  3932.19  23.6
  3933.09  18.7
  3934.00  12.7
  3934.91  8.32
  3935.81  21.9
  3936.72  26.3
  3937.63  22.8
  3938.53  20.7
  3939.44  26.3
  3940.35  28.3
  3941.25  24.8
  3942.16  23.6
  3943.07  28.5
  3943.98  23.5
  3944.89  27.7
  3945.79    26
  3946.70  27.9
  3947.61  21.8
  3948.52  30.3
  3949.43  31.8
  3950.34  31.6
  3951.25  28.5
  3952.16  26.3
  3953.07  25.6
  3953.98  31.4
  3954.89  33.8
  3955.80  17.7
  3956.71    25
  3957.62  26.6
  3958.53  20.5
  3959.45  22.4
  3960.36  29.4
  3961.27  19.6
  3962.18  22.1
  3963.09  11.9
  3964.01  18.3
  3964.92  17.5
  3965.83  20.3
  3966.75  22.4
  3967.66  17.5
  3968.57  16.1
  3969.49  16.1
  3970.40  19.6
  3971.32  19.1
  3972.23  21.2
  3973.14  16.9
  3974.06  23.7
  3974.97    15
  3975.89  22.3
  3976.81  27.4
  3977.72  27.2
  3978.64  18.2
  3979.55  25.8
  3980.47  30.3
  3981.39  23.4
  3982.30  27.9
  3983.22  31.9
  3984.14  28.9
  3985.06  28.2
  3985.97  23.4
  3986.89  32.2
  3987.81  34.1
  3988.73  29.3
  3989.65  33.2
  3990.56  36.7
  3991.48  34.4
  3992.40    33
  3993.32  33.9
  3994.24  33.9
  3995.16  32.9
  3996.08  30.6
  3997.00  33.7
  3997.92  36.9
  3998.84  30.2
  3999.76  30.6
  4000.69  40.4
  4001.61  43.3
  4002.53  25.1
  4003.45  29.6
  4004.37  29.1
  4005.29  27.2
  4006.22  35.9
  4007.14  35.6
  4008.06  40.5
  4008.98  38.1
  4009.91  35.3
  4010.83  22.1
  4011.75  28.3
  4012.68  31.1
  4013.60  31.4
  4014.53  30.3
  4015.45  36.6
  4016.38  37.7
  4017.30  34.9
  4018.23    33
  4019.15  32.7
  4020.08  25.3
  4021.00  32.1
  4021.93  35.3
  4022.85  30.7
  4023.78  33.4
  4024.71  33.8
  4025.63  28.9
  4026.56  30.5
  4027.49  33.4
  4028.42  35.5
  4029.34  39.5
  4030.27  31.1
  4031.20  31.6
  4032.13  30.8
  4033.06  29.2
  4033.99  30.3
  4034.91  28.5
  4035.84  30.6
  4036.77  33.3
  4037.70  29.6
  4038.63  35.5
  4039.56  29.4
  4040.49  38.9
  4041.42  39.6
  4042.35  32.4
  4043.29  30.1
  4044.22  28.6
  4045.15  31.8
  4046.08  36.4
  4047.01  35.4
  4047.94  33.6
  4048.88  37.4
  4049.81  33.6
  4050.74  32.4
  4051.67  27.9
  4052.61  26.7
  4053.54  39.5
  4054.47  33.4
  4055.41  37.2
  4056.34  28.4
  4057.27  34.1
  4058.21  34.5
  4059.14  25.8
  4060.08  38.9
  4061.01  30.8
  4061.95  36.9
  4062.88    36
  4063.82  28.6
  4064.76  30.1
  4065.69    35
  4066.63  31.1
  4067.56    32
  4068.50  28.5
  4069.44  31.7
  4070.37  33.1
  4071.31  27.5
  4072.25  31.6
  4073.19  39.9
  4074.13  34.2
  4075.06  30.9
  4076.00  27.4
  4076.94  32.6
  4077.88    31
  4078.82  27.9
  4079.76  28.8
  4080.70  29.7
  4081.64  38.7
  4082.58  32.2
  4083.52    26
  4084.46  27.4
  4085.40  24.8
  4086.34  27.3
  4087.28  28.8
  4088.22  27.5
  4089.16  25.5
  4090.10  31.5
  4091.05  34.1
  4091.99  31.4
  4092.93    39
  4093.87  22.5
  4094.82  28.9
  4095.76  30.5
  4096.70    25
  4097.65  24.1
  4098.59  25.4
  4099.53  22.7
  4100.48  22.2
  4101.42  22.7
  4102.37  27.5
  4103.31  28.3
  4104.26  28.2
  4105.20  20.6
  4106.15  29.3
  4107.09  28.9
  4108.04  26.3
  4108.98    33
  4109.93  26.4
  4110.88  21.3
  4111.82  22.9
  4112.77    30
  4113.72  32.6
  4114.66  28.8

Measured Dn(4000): 1.28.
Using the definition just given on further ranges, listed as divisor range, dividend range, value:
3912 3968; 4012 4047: 1.34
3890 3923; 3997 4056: 1.27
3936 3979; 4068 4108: 1.32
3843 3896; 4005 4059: 1.33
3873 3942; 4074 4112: 1.22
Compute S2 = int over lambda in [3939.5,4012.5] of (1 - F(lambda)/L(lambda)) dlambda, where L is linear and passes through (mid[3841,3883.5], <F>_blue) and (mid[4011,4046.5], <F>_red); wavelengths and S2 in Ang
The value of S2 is 8.7 Ang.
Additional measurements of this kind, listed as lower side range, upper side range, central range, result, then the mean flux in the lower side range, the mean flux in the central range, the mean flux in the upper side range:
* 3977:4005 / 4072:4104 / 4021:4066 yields -4.4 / 30.9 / 32.8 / 29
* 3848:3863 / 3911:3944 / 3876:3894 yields 3.2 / 28.4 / 22.6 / 26.2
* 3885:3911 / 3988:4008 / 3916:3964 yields 4.8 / 25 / 25.5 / 33.3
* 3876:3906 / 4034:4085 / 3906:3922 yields -2.9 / 23.7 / 29.4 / 32.3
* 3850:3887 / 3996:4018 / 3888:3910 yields 2.2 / 27.8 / 26.1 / 33.1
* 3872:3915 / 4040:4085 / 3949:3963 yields 1.0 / 25.2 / 25.8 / 32.4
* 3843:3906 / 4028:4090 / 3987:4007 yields -2.0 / 26.5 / 33.1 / 31.9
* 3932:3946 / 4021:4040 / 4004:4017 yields -1.2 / 22.7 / 32.9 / 32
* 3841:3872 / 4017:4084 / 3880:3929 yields 5.5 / 29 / 26.5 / 32.3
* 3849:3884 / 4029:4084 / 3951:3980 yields 8.0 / 28.4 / 22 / 32.3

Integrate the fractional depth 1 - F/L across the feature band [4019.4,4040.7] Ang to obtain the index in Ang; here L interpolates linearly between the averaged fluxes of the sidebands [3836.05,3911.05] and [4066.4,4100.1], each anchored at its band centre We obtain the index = -2.32 Ang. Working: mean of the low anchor 26.2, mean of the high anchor 29.7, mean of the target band 32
